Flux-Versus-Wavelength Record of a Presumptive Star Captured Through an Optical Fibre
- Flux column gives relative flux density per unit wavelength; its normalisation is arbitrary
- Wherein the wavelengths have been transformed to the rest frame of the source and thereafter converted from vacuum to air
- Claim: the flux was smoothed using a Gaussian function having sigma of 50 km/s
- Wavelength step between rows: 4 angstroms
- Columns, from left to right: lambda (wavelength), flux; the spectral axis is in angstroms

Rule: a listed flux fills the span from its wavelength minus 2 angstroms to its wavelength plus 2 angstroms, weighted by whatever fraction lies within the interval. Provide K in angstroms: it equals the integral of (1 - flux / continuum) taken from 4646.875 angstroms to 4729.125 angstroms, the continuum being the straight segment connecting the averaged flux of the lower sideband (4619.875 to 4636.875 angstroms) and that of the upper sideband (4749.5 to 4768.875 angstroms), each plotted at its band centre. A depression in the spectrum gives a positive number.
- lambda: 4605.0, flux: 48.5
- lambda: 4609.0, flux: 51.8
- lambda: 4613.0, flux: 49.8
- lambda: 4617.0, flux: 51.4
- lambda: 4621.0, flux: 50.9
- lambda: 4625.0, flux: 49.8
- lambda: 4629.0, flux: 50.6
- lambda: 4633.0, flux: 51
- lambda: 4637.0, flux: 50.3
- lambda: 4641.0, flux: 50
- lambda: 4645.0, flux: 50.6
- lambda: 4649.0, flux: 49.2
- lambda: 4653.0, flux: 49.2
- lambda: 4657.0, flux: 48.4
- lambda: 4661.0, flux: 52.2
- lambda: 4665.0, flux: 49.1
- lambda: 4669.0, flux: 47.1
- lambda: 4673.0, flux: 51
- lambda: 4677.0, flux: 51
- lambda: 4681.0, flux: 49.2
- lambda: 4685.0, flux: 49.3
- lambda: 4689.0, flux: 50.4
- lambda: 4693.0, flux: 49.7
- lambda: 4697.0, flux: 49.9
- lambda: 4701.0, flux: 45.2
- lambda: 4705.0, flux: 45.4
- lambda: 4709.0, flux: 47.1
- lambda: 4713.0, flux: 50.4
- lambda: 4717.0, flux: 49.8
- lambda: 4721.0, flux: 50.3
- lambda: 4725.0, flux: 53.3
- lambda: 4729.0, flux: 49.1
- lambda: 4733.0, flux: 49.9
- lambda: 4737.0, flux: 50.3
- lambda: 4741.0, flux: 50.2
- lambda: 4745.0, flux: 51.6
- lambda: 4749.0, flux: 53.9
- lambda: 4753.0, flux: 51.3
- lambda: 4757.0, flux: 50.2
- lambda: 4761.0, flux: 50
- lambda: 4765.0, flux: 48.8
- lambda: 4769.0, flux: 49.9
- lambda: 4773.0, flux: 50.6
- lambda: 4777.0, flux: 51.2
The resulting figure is 1.8 angstroms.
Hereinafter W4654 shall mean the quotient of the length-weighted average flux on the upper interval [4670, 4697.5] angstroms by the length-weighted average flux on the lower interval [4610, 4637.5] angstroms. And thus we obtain 1.0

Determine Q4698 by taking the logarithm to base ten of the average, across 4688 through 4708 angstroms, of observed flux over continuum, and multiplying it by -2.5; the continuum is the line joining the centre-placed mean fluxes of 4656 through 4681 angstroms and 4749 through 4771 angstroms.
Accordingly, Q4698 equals 0.05 mag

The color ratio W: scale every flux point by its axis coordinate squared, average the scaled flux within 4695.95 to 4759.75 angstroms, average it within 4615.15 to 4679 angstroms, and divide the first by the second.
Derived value 1.03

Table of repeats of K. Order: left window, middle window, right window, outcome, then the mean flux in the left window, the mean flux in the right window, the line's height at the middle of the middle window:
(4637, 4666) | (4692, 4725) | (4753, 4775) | 0.8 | 49.9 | 50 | 50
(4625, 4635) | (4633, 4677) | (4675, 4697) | 0.4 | 50.6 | 49.9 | 50.3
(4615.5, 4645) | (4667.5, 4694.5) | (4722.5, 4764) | 0.5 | 50.6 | 50.9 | 50.7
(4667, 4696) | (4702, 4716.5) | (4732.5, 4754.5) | 0.8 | 49.7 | 51.3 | 50.4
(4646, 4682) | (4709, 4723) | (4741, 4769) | 0.2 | 49.6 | 50.8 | 50.3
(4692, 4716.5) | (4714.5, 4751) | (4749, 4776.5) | -1.3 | 48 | 50.5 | 49.2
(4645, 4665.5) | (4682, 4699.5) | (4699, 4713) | -0.8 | 49.8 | 46.5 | 47.5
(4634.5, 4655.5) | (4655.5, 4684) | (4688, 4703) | -0.3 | 49.9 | 48.7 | 49.3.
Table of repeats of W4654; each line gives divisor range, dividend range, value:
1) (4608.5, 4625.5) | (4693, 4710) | 0.93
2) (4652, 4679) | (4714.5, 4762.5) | 1.02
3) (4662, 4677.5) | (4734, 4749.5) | 1.03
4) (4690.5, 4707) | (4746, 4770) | 1.07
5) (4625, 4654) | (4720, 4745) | 1.01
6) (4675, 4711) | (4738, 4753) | 1.06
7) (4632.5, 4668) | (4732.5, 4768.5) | 1.02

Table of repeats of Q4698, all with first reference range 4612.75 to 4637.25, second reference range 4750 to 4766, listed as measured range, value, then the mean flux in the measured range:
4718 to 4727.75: -0.020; 51.4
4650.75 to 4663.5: 0.015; 49.9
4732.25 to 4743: 0.006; 50.2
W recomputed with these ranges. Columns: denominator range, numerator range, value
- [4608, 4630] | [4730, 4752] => 1.06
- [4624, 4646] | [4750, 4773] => 1.05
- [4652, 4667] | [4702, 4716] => 0.98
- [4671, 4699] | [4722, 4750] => 1.04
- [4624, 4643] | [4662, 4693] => 1.01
